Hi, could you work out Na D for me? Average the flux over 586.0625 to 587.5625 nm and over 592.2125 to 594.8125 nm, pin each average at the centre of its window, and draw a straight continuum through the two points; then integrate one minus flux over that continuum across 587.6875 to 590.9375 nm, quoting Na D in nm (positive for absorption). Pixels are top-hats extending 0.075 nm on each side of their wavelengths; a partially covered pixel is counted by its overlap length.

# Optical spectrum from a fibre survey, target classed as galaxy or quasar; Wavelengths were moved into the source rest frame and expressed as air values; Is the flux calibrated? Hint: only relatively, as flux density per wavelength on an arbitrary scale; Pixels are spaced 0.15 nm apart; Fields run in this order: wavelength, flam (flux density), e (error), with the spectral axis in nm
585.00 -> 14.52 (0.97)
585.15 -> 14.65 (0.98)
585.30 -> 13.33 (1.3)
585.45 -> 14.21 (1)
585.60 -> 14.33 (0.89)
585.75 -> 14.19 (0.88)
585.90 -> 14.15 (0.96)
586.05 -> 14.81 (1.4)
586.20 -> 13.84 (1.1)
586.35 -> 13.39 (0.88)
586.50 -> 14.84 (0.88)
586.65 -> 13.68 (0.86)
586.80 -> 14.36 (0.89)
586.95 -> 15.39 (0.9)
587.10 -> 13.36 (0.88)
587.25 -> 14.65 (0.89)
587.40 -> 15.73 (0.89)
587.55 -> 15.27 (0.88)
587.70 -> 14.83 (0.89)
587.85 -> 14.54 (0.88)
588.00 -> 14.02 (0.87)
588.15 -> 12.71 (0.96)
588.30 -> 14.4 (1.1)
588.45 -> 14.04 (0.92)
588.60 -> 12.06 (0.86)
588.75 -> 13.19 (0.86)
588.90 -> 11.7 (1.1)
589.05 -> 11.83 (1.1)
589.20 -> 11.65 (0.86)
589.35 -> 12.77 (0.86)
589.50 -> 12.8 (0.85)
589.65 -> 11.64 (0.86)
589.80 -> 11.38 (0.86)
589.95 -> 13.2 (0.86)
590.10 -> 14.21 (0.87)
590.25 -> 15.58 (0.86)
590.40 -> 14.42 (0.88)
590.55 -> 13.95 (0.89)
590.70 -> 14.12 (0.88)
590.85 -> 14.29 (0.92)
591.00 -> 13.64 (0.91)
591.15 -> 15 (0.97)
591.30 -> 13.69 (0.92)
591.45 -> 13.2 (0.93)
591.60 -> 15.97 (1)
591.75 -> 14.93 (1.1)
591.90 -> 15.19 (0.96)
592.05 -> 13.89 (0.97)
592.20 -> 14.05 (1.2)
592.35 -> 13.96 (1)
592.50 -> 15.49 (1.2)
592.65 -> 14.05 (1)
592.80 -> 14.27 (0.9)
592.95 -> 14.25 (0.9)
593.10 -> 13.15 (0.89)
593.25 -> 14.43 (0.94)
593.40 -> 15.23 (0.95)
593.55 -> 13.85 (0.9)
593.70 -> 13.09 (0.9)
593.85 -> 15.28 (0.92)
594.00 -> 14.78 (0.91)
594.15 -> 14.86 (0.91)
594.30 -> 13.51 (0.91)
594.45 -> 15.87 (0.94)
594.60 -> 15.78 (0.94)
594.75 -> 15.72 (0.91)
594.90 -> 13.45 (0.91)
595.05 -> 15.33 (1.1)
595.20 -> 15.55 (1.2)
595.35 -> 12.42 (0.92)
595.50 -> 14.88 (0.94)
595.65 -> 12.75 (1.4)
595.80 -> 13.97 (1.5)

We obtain 0.26 nm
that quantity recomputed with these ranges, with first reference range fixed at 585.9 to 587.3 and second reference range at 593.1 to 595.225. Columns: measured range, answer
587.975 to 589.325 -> 0.15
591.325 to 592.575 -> 0.00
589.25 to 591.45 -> 0.13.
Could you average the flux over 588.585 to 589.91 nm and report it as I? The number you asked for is 12.1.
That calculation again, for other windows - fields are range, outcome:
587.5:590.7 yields 13.3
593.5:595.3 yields 14.7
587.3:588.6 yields 14.3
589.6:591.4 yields 13.8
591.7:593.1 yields 14.4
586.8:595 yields 14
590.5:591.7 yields 14.3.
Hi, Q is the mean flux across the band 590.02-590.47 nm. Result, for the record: 14.7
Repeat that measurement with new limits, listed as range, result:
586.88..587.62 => 14.9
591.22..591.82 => 14.4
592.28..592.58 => 14.7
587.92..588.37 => 13.7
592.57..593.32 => 14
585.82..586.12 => 14.5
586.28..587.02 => 14.3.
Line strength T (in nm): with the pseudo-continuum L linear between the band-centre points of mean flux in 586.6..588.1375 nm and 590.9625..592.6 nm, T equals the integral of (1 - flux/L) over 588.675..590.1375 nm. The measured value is 0.21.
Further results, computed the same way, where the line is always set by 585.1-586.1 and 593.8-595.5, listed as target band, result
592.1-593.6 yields 0.04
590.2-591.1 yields 0.01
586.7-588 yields -0.03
